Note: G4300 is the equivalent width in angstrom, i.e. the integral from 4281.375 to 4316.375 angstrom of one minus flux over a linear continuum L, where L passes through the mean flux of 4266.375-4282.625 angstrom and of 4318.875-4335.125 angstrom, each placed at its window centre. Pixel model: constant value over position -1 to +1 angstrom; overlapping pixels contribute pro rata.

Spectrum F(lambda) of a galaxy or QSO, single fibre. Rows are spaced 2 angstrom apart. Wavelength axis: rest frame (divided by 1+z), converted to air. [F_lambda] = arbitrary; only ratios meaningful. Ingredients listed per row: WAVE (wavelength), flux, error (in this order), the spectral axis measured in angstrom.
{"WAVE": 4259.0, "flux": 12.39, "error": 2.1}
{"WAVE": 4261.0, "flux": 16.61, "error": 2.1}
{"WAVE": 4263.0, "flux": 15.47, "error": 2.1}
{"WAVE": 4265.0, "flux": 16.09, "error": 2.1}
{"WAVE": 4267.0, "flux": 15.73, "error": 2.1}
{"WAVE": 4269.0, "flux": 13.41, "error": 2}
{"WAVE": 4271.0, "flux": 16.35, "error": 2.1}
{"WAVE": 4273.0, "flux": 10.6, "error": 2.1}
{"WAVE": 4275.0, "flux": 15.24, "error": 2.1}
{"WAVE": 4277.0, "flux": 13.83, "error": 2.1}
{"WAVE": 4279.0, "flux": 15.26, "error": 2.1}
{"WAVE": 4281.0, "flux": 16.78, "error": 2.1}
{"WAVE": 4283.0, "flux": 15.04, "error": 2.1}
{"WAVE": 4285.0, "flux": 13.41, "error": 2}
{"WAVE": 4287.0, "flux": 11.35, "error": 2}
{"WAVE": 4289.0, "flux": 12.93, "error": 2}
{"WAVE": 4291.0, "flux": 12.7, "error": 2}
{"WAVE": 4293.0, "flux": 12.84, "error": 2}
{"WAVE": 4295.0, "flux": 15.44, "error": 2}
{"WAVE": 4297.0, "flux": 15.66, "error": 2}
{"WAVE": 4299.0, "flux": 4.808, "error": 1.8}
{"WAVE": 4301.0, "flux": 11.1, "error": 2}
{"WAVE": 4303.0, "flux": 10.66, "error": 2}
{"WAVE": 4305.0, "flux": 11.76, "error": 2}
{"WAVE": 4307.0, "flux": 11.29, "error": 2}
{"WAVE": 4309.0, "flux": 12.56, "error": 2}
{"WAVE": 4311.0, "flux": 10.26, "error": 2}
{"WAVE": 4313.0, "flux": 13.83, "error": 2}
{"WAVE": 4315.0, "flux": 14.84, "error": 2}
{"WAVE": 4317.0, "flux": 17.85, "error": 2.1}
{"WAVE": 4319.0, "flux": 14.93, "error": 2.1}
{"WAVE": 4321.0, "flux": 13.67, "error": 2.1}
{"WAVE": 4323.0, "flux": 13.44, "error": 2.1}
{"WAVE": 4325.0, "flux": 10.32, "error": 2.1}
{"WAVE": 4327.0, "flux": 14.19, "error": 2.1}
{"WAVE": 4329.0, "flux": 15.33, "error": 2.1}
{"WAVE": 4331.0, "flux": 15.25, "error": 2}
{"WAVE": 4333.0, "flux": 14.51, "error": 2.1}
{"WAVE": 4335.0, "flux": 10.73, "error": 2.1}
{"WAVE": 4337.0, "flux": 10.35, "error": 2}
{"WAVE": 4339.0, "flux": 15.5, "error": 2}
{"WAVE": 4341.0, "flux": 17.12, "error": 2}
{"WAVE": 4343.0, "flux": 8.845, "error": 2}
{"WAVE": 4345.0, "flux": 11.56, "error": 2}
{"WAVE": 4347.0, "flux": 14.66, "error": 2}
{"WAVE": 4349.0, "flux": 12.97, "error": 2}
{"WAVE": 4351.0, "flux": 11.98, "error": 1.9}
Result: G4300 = 4.1 angstrom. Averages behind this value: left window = 14.6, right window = 13.7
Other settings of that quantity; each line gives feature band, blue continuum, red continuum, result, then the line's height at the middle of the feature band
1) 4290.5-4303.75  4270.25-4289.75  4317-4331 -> 2.06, 14.1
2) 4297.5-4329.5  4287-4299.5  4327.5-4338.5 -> 1.15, 13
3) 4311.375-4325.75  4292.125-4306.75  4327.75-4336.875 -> -1.37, 12.8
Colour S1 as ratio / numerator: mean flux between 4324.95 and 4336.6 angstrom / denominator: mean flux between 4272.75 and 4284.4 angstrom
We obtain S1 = 0.92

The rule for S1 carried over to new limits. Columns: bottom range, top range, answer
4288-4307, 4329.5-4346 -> 1.09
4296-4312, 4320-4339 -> 1.20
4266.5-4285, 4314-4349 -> 0.94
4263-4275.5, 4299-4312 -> 0.74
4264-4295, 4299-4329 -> 0.90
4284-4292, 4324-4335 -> 1.08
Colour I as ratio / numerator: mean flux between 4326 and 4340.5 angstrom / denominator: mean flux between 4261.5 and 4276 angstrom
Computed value 0.9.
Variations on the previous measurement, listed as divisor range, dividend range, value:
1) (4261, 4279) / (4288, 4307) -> 0.81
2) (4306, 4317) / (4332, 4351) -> 0.99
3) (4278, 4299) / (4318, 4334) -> 1.02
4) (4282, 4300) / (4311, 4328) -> 1.10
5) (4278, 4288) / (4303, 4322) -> 0.93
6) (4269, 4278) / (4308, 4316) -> 0.92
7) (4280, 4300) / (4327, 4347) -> 1.02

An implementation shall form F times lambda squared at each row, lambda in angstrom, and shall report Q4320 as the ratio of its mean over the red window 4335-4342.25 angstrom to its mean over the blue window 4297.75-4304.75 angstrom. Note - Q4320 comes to 1.47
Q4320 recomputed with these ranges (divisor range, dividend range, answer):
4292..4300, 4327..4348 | 1.12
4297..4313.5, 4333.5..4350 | 1.18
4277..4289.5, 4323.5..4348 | 0.96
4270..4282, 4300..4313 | 0.79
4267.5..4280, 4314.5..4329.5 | 1.03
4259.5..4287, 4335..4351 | 0.90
